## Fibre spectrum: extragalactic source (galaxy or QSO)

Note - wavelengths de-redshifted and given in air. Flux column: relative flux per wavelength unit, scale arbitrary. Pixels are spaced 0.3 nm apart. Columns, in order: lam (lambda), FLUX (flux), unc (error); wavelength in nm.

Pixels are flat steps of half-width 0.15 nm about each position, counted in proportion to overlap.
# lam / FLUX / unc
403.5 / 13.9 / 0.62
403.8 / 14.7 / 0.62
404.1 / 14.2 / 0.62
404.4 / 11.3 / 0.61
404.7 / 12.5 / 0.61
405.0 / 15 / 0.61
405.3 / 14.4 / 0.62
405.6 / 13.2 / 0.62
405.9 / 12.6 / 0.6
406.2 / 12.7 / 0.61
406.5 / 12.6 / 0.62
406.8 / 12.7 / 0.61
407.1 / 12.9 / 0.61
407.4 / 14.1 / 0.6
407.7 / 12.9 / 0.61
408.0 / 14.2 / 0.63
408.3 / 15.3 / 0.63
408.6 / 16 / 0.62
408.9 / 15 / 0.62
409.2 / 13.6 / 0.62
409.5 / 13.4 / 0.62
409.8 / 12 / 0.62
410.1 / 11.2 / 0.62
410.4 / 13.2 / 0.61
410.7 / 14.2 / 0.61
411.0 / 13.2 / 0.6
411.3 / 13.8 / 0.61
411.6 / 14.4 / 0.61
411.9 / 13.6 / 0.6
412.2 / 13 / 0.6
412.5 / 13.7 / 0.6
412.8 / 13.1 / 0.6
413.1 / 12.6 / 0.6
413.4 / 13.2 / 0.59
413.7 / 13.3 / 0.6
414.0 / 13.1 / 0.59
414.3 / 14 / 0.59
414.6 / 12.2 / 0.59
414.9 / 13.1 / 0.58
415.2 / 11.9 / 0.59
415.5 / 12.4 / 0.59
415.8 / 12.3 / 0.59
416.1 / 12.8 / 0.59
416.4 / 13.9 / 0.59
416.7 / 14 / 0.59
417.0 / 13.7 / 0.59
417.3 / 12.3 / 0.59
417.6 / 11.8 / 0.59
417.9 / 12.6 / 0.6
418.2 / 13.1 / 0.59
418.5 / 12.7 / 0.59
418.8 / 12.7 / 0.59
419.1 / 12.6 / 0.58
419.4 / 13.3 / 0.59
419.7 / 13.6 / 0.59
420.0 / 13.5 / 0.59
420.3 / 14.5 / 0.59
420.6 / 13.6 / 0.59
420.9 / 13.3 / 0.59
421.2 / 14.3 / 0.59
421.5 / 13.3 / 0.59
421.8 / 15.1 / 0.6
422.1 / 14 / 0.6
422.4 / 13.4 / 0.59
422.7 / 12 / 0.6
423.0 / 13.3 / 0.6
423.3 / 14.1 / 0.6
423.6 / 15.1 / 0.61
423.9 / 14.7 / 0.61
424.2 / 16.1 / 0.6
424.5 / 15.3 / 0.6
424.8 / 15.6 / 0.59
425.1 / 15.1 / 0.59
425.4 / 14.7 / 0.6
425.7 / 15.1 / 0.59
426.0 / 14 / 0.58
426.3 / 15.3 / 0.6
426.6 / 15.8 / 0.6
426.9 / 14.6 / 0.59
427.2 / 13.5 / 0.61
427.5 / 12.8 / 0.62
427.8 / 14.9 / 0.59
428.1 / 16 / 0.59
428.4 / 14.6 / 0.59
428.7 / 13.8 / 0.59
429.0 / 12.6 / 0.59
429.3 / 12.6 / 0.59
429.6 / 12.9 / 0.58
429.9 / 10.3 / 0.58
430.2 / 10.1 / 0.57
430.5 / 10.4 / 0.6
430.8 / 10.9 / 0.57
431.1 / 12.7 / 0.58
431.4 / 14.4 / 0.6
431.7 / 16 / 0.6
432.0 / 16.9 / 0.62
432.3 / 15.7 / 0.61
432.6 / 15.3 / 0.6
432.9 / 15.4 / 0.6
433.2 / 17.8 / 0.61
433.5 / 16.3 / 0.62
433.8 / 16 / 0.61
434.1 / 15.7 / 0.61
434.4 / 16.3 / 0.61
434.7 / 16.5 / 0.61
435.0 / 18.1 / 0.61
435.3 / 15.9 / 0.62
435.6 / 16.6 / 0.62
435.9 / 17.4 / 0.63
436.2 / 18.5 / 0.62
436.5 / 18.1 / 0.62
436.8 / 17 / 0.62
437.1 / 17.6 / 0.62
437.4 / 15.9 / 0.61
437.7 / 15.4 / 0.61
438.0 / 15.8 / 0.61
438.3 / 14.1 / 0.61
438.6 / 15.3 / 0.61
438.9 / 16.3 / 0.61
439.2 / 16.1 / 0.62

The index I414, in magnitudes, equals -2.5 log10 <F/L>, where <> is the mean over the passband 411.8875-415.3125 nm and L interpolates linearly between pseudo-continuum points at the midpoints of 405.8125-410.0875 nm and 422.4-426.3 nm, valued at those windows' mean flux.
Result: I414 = 0.07 mag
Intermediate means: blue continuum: 13.5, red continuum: 14.6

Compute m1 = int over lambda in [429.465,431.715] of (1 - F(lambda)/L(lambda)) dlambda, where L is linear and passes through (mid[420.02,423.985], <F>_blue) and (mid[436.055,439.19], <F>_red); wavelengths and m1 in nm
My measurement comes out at 0.48 nm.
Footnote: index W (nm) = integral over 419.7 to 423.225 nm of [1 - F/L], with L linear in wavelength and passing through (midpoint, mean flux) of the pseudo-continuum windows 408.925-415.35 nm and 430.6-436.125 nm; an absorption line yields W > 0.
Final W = 0.16 nm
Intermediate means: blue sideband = 13.2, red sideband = 15.8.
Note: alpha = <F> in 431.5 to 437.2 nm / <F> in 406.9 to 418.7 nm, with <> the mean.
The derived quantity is 1.3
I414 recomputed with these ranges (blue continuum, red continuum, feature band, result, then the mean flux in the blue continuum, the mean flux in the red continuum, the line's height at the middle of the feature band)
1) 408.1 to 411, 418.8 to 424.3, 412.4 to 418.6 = 0.07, 13.7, 13.8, 13.8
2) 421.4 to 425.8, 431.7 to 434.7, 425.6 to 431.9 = 0.14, 14.5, 16.2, 15.4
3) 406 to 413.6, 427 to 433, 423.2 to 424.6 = -0.12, 13.5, 13.6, 13.5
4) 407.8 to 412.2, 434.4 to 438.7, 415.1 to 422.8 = 0.12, 13.8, 16.6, 14.7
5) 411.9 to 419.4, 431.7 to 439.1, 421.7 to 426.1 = -0.01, 12.9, 16.4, 14.4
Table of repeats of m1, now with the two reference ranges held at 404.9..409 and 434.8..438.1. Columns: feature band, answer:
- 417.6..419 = 0.22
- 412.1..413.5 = 0.13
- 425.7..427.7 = 0.19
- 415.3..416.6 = 0.17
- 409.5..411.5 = 0.17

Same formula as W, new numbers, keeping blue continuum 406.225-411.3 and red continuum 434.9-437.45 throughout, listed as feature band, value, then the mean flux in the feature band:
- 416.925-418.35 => 0.202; 12.6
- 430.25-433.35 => 0.424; 14.4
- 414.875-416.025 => 0.164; 12.4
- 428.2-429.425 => 0.206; 13.5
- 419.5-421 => 0.138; 13.7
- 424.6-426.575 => 0.099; 15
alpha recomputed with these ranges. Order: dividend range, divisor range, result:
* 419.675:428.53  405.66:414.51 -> 1.07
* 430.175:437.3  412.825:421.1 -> 1.21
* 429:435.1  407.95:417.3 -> 1.08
